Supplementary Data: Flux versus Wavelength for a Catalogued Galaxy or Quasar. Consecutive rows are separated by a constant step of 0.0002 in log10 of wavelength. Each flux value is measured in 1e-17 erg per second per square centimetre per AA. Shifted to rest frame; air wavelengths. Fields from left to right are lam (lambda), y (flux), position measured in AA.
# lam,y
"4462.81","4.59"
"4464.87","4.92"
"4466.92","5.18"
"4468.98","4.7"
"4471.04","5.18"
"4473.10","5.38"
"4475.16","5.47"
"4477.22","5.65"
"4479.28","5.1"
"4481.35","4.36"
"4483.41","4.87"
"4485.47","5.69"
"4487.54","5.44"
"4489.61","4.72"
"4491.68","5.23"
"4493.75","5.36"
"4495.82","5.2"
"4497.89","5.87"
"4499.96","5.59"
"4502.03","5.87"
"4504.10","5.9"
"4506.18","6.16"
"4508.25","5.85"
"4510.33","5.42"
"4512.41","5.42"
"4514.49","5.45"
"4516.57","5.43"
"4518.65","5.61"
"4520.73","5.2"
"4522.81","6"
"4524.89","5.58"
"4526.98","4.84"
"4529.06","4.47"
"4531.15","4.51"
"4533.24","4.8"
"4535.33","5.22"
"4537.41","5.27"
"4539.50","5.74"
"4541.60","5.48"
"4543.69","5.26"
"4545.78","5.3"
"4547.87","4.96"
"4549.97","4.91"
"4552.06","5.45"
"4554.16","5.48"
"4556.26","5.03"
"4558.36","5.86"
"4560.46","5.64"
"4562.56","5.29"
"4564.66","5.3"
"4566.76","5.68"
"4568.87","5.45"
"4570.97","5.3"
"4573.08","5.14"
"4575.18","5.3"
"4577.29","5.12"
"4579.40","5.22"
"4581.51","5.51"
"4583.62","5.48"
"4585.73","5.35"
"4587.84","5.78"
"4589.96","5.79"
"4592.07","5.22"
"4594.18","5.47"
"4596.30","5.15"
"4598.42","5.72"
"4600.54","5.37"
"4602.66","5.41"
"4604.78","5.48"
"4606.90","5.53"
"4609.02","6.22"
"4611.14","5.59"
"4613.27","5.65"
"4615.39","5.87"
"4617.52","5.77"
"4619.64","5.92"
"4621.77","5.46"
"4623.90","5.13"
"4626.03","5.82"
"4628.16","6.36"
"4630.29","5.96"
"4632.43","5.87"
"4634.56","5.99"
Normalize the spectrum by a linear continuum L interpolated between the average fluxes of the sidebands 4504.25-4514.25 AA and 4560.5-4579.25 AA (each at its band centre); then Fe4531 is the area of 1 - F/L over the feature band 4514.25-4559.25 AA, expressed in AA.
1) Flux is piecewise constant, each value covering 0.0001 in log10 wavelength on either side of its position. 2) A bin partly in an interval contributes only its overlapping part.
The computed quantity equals 2.24 AA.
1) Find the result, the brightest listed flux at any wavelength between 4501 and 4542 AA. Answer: 6.16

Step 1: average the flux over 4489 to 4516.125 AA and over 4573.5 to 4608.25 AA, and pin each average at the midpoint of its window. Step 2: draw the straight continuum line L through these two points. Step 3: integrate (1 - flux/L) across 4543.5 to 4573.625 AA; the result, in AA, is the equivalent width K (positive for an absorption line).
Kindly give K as 0.7 AA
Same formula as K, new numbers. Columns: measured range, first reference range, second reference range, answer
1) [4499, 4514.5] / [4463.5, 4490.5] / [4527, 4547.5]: -1.86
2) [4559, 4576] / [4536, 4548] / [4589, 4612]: 0.13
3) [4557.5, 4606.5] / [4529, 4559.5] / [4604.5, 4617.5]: 0.63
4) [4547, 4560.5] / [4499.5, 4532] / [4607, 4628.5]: 0.61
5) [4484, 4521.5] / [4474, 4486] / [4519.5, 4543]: -2.41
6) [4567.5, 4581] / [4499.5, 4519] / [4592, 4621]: 0.85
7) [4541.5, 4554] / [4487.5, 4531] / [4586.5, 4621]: 0.65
